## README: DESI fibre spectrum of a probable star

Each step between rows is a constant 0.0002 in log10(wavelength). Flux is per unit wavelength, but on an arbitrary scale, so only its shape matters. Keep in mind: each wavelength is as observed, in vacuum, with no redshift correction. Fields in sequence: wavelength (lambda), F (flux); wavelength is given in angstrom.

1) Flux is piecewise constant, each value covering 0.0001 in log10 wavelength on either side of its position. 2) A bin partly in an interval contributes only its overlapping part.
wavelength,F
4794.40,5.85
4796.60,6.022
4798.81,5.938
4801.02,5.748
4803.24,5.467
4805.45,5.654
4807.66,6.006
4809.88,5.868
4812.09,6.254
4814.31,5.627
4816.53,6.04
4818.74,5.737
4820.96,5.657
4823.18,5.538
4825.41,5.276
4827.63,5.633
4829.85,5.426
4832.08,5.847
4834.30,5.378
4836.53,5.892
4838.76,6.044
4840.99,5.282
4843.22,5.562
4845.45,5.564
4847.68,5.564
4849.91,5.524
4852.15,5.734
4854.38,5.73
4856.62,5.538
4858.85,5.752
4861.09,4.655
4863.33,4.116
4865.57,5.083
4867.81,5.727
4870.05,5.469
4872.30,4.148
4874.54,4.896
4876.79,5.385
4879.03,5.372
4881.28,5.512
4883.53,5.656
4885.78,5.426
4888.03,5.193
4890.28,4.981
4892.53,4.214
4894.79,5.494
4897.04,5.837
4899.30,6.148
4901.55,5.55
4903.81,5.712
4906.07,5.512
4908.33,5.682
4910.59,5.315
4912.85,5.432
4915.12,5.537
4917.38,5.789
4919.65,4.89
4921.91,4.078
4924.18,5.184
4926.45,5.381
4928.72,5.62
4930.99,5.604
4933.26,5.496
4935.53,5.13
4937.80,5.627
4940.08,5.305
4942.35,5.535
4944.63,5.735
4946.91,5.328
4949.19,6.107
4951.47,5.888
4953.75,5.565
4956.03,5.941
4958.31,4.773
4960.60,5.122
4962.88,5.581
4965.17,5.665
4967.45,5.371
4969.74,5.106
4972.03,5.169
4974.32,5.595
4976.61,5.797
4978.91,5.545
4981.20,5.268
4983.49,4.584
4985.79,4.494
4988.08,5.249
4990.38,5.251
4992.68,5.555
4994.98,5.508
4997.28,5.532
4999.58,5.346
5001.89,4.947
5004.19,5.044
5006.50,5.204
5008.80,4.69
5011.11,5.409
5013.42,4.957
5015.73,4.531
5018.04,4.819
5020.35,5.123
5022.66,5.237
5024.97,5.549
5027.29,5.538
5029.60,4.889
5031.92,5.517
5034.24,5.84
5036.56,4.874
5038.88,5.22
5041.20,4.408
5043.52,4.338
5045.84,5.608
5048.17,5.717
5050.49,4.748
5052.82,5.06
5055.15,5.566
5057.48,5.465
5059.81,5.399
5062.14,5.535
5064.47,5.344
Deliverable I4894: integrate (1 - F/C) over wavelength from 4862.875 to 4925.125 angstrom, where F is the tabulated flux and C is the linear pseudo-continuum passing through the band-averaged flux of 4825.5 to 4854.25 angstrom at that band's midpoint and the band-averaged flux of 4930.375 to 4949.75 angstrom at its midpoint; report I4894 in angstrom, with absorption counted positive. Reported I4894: 3.2 angstrom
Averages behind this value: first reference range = 5.61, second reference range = 5.52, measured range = 5.27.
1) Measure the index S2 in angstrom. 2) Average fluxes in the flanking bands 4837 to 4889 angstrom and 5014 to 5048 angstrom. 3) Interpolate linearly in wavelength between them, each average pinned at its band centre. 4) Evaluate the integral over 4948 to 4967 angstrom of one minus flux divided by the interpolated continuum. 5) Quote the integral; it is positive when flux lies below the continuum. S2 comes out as -1.3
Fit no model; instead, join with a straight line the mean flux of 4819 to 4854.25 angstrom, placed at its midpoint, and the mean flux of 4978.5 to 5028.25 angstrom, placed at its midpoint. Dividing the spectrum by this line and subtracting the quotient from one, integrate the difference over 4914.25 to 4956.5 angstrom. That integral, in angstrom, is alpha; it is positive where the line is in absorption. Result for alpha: -1.0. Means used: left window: 5.6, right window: 5.15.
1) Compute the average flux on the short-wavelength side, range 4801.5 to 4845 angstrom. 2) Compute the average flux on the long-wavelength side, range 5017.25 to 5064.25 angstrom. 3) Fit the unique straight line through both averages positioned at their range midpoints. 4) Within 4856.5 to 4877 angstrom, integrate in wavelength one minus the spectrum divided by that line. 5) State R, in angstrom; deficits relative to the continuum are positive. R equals 2.0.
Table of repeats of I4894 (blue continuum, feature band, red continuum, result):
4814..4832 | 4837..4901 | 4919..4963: 2.2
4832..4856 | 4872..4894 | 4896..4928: 1.6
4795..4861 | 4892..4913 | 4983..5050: -0.2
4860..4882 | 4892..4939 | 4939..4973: -1.3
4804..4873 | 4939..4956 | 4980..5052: -1.2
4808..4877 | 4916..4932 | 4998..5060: 0.3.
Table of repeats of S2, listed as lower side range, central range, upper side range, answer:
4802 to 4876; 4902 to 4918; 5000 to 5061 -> -0.6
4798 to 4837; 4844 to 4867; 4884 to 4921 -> 1.0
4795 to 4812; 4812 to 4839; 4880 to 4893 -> -0.1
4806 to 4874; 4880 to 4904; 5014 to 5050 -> 0.0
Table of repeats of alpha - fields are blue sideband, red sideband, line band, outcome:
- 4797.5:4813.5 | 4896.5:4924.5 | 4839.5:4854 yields 0.3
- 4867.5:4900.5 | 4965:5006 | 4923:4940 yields -0.5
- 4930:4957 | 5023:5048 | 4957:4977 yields 0.6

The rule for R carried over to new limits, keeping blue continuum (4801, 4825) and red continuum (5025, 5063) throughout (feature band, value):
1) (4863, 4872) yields 0.9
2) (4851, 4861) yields 0.2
